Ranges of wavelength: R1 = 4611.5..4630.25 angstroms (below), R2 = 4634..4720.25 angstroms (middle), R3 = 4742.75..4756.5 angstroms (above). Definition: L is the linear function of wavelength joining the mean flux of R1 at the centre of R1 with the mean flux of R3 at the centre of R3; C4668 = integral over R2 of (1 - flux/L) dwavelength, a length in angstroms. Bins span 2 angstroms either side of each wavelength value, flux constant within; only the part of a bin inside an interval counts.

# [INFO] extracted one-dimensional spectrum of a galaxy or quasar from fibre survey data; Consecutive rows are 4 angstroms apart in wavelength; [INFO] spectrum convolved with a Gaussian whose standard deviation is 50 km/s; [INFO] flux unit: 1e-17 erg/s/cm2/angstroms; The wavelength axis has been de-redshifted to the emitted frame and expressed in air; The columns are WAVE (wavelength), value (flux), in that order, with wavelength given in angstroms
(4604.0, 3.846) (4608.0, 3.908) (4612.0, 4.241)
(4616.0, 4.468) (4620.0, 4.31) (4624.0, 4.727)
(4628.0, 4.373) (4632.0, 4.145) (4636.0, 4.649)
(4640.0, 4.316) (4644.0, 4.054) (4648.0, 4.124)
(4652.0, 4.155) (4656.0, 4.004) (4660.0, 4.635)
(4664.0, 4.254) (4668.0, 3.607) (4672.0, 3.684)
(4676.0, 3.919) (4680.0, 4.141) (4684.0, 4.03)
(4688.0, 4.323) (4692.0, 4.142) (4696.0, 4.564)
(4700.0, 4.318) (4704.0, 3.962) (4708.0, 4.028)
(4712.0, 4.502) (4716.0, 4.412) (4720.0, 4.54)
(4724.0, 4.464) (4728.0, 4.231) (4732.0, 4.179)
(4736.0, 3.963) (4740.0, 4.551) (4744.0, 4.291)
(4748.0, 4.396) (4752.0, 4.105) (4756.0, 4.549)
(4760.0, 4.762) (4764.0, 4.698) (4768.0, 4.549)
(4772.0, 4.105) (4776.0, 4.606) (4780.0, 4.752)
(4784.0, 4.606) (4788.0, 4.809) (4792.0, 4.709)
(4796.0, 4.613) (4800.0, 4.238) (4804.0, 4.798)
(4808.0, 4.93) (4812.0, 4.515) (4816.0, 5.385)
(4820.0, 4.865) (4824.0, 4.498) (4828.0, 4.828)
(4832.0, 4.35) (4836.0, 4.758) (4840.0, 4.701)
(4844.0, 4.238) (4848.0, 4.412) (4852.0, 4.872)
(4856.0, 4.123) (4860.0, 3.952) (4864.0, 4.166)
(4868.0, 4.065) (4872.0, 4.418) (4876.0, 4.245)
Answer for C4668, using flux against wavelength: 3.75 angstroms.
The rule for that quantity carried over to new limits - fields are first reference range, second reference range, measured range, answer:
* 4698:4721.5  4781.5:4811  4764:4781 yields 0.2 angstroms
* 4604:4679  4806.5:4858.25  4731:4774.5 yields 0.7 angstroms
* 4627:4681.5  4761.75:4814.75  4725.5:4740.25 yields 0.7 angstroms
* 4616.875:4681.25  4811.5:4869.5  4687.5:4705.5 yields 0.1 angstroms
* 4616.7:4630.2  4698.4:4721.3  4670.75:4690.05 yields 1.4 angstroms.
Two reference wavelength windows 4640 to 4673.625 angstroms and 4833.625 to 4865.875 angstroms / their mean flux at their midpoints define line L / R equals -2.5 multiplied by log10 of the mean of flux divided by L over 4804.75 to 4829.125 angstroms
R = -0.115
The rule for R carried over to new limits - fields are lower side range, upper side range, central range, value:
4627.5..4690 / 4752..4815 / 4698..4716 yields 0.03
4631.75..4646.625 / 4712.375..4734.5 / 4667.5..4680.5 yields 0.13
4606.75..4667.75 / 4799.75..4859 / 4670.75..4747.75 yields 0.04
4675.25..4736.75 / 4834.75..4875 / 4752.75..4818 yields -0.08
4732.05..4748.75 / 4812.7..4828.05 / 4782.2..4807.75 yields 0.01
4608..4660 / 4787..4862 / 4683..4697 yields 0.03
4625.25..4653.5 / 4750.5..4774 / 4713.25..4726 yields -0.02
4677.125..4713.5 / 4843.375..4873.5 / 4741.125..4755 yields -0.02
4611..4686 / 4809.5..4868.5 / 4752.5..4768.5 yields -0.05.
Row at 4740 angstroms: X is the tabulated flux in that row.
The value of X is 4.551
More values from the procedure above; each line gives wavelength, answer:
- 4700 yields 4.318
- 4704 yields 3.962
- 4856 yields 4.123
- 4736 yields 3.963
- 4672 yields 3.684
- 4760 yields 4.762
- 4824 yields 4.498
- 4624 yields 4.727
